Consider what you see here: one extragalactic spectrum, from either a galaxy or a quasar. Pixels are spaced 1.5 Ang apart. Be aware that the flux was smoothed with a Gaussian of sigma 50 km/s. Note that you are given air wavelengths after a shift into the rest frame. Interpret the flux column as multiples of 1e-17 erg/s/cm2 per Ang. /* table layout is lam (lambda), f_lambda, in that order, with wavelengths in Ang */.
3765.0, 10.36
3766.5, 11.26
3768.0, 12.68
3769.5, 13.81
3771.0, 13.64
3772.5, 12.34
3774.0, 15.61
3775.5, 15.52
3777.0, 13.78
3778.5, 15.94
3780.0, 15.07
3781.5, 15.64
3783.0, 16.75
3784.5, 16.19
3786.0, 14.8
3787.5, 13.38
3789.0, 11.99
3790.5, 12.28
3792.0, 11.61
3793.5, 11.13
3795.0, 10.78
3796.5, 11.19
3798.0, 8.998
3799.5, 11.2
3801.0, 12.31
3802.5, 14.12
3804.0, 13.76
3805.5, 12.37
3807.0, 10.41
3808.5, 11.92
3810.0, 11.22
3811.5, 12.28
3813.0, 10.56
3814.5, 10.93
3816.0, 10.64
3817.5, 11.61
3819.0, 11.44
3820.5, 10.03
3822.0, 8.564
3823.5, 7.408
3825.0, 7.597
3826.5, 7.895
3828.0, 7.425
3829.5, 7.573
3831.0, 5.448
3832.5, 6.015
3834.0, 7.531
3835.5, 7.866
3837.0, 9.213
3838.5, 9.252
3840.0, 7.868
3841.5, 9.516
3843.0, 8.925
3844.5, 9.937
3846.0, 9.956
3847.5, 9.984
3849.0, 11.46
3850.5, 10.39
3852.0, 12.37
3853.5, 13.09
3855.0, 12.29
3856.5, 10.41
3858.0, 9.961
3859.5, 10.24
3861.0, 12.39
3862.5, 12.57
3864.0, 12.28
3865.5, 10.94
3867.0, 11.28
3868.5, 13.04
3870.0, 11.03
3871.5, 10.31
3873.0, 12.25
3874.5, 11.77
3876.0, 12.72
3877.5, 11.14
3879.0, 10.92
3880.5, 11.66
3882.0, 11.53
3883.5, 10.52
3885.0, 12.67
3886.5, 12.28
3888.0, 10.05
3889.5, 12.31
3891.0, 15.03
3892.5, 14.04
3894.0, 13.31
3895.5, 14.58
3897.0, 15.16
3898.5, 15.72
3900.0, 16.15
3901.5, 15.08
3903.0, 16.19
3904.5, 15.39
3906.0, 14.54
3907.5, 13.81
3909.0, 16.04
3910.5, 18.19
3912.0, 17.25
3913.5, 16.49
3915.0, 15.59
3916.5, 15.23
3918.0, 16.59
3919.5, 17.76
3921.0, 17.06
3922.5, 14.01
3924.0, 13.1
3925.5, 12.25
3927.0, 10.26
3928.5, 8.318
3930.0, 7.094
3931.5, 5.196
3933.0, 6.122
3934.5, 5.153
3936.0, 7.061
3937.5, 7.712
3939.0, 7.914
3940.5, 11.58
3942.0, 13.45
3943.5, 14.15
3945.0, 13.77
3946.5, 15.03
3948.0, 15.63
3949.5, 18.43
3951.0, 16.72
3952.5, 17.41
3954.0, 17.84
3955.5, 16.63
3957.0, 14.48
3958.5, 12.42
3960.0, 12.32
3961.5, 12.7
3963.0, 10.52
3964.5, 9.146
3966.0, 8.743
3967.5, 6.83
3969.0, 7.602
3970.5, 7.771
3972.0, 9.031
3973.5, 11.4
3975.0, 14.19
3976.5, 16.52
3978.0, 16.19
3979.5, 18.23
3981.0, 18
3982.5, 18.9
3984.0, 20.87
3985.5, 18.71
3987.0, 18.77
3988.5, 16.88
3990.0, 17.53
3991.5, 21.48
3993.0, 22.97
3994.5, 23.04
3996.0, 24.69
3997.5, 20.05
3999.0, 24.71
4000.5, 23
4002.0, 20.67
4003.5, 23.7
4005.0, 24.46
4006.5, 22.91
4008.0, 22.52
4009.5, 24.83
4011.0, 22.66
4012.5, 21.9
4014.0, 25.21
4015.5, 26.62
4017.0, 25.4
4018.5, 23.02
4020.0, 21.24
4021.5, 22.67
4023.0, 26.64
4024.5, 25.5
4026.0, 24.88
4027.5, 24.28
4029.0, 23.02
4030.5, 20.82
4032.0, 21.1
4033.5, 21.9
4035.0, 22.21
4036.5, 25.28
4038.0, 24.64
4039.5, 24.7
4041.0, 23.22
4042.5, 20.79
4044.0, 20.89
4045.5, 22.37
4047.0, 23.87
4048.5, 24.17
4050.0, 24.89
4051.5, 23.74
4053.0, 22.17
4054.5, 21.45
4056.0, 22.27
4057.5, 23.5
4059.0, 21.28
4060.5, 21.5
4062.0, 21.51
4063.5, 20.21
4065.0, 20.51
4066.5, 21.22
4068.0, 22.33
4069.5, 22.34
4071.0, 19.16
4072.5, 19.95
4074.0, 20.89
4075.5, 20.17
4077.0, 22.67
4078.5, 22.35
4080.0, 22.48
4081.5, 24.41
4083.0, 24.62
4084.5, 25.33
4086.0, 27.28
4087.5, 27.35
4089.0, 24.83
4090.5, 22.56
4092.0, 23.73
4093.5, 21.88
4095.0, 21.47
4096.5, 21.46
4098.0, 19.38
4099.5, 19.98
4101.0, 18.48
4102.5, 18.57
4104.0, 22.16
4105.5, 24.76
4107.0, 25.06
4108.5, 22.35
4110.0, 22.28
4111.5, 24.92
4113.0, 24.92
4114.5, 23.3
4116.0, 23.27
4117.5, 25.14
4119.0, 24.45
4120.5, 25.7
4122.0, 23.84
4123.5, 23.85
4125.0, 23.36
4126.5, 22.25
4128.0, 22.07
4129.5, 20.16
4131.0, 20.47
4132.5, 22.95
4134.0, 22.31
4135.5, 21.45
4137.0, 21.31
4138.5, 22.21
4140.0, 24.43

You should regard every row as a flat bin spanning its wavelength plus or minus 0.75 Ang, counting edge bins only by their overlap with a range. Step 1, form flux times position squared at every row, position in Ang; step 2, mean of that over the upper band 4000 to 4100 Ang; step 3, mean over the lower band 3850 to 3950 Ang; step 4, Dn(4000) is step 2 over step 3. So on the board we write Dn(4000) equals 1.95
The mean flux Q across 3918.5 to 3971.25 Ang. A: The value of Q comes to 11.8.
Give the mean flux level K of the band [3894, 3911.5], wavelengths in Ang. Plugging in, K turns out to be 15.5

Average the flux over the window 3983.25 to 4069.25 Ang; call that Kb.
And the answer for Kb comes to 22.6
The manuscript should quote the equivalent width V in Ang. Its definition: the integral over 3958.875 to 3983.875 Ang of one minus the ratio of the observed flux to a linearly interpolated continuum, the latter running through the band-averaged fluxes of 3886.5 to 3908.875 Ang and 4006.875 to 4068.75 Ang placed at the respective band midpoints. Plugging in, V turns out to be 8.4 Ang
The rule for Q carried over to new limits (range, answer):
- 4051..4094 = 22.5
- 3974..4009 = 20.4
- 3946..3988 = 14.3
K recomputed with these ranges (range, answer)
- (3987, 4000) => 21.3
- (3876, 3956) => 13.3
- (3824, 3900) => 10.9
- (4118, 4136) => 22.8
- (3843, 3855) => 11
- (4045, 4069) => 22.3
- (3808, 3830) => 9.81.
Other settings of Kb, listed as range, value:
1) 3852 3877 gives 11.7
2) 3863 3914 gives 13.4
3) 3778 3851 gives 10.8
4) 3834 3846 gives 8.92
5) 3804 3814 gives 11.6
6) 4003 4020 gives 23.8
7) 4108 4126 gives 23.9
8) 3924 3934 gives 8.5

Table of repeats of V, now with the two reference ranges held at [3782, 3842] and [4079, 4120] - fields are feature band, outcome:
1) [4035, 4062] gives -2.5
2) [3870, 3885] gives 2.2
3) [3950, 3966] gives 2.9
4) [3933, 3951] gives 5.1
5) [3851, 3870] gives 1.5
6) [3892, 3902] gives -0.4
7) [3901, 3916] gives -1.0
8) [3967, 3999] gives 2.3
